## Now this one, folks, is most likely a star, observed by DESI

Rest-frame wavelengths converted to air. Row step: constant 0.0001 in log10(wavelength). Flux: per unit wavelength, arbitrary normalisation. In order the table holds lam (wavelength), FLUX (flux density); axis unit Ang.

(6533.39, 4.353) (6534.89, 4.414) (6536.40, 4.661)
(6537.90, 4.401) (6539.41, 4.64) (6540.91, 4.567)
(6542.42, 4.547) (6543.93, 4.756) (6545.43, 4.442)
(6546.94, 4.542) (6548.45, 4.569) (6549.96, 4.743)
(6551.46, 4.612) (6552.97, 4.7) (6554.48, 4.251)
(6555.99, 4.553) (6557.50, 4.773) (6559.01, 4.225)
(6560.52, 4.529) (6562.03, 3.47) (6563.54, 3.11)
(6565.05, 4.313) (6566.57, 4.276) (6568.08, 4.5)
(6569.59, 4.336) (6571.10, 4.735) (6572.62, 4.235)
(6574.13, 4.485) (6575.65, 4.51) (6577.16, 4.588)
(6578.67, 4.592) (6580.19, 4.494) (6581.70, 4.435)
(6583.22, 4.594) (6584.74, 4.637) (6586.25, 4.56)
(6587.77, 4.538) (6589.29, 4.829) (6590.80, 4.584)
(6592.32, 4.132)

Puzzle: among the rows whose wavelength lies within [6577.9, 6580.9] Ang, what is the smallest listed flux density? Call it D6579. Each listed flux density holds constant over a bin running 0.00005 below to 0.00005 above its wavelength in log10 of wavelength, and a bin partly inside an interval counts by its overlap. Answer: 4.494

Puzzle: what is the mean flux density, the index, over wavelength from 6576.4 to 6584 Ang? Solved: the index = 4.54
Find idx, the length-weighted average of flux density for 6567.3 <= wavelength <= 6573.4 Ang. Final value 4.45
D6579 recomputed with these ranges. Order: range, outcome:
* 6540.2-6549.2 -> 4.442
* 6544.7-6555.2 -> 4.251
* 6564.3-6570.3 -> 4.276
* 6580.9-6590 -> 4.435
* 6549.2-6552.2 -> 4.612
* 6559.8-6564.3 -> 3.11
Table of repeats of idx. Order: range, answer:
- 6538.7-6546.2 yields 4.59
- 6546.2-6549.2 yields 4.55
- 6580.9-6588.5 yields 4.55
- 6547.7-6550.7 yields 4.65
